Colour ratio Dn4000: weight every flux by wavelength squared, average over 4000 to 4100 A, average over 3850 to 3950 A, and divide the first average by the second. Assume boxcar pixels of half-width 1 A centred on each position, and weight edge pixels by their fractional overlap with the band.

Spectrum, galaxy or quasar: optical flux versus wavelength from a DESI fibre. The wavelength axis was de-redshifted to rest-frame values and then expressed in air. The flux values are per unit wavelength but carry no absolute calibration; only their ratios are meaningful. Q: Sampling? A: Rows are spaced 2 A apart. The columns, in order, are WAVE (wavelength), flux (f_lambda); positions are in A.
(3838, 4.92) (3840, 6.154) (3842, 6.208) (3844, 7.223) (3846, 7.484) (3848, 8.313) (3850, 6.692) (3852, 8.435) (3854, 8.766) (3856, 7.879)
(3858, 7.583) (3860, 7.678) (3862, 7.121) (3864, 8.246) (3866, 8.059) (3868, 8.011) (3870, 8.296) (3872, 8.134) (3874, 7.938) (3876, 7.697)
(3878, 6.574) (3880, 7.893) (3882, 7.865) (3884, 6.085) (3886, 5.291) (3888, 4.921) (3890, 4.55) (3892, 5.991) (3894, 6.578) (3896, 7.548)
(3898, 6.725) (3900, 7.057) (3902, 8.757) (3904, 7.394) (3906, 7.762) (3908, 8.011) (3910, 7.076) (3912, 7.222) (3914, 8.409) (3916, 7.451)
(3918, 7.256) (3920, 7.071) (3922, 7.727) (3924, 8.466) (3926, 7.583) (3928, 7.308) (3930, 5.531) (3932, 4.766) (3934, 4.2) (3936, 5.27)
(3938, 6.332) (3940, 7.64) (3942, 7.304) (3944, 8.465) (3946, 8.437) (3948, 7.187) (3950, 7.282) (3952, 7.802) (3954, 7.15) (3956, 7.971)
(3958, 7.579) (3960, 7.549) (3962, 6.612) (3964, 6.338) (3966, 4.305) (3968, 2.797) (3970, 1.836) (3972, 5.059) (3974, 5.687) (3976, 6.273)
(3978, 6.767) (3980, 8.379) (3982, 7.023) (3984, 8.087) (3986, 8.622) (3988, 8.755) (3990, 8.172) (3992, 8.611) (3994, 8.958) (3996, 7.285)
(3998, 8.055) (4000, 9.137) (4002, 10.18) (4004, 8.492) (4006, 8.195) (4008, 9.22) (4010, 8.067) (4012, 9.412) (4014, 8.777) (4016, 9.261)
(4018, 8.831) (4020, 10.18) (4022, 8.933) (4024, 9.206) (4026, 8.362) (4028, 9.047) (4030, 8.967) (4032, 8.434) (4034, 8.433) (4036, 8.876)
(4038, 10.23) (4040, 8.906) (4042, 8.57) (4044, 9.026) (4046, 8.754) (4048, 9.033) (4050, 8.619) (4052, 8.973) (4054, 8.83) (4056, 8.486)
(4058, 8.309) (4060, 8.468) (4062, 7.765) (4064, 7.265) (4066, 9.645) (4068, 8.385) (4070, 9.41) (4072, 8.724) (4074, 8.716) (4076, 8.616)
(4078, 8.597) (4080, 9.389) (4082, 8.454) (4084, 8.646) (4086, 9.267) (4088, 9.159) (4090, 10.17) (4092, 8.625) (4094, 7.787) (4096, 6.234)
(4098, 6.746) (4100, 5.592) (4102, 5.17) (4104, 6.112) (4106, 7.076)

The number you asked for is 1.30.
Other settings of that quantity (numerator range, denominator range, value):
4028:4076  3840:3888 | 1.29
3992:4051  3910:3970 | 1.36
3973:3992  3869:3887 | 1.10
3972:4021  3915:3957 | 1.21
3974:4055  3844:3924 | 1.25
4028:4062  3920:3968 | 1.35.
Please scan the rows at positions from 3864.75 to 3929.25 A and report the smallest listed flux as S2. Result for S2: 4.55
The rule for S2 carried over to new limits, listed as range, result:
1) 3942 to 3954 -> 7.15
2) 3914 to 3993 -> 1.836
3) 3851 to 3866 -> 7.121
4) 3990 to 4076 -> 7.265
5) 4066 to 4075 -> 8.385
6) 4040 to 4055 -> 8.57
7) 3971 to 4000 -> 5.059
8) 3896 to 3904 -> 6.725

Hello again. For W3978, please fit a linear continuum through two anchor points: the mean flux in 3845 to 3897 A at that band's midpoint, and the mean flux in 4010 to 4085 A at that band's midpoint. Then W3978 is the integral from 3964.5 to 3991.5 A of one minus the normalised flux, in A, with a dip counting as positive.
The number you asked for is 6.2 A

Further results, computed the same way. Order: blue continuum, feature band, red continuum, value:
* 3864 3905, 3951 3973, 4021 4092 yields 5.4 A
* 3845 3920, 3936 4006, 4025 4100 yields 6.7 A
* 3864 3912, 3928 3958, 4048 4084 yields 3.1 A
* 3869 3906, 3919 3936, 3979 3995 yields 2.3 A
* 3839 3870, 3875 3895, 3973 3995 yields 3.4 A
